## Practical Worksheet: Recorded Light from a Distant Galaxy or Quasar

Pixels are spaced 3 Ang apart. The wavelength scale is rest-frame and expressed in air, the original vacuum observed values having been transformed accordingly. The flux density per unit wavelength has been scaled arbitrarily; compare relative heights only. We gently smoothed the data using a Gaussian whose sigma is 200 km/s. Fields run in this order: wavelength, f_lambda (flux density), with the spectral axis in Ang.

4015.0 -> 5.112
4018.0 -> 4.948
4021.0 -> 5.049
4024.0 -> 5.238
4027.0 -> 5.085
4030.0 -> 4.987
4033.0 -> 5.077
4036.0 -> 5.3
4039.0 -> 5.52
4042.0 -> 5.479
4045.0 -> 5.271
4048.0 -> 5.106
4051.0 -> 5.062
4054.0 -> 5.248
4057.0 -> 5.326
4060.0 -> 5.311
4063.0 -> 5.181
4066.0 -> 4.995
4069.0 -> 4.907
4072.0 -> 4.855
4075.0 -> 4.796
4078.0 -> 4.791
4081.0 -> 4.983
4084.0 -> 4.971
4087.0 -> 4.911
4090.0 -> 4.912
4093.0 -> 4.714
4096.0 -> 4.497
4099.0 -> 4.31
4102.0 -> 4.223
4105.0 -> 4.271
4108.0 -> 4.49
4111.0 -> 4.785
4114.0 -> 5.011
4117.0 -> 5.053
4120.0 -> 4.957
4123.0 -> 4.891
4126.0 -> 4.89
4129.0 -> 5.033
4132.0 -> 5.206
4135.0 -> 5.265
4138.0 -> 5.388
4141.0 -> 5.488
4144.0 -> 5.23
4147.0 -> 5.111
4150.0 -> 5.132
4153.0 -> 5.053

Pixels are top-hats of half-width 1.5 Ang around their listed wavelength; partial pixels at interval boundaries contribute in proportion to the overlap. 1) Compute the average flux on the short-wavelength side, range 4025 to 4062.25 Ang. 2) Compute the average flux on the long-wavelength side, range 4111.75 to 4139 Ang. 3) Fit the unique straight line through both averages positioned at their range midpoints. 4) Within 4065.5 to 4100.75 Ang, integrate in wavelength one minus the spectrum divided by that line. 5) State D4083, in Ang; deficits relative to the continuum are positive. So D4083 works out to 2.44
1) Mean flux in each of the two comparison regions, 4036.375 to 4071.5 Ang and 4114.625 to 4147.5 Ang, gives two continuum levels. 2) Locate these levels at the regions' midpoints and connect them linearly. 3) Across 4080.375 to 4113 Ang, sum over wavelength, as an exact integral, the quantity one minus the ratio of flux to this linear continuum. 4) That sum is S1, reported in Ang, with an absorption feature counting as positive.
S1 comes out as 3.3 Ang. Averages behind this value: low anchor 5.21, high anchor 5.13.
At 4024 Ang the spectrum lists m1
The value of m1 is 5.238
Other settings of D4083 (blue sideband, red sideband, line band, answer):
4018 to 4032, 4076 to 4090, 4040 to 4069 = -1.27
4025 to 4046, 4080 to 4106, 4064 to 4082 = -0.15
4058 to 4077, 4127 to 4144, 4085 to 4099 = 1.05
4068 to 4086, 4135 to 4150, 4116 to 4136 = 0.57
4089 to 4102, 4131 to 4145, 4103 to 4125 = 0.54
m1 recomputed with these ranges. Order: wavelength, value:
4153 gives 5.053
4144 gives 5.23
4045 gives 5.271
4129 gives 5.033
